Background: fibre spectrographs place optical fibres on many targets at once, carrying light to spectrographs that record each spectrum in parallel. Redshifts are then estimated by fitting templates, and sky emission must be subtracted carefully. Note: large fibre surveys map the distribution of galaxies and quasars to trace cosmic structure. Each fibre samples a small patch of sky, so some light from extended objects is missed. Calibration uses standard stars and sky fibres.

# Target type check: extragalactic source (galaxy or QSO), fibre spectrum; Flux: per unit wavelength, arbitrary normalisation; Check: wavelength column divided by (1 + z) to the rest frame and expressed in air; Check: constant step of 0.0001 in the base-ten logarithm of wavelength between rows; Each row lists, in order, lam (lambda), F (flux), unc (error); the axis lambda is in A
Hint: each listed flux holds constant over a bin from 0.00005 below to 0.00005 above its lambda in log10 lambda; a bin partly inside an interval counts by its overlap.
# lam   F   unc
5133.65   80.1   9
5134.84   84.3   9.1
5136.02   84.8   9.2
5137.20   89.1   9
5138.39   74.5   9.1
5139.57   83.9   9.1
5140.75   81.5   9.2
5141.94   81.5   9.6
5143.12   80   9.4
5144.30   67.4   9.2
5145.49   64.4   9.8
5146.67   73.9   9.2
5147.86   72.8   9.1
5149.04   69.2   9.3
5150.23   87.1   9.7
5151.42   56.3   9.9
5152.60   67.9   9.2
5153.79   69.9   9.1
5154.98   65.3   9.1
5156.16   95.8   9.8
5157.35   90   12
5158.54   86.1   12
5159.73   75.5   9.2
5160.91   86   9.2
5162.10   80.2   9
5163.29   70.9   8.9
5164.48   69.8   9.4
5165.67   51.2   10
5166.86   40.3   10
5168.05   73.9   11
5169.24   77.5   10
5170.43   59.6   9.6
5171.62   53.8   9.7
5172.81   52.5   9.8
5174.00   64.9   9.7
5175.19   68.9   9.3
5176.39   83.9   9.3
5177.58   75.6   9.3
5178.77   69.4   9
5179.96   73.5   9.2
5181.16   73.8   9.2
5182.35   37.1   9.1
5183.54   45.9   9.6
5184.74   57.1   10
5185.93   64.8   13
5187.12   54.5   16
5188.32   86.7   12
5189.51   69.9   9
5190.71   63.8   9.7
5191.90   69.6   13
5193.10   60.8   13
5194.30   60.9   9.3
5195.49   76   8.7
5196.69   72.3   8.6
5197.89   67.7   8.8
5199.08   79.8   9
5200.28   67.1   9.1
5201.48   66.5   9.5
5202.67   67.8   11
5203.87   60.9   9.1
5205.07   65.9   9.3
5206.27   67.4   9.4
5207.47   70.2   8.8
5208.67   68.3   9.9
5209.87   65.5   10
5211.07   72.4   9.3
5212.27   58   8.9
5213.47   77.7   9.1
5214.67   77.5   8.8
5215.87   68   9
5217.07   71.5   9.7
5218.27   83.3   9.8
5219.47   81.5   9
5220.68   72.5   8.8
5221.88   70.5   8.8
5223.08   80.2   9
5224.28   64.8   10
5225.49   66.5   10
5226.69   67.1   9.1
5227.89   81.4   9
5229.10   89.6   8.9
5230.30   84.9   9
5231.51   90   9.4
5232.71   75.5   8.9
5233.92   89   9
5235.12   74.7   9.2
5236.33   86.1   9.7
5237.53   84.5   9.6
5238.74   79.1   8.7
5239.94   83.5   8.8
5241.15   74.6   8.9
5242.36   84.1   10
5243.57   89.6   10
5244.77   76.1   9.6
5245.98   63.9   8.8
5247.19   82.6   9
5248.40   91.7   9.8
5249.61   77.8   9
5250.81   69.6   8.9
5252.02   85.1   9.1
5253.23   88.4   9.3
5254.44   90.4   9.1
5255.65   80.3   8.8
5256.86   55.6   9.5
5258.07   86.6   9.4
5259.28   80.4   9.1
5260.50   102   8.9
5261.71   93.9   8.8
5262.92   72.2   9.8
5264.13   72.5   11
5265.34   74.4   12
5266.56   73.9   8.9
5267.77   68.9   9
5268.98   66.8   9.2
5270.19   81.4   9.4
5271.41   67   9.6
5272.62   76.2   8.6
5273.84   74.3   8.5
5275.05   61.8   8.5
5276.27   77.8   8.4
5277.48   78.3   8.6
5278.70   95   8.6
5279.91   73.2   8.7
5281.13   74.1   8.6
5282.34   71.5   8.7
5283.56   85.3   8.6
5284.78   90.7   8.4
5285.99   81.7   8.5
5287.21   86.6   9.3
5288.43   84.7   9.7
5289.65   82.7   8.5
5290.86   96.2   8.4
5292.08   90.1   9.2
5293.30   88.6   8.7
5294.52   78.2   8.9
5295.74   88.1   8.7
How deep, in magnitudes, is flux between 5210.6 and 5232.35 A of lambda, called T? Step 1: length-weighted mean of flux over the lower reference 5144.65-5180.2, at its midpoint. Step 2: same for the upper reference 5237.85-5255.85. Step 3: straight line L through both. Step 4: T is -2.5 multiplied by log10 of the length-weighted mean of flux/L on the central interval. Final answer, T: 0.038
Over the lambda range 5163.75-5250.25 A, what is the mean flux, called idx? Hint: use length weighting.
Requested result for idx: 71.2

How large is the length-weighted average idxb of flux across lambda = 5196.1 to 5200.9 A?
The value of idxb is 71.7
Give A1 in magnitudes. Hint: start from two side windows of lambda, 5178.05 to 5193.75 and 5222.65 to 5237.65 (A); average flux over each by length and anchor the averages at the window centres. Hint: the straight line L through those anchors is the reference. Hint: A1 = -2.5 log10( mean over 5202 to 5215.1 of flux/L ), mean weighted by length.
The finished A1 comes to 0.06 mag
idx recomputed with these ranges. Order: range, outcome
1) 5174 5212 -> 67.1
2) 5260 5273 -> 77.1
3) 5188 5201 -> 70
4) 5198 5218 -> 69.3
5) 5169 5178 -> 66.5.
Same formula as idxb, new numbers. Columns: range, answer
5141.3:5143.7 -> 80.7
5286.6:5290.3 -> 84.9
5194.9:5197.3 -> 73.9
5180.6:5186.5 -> 55.6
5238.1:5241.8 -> 79.1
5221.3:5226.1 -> 70.5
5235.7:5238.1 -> 85.3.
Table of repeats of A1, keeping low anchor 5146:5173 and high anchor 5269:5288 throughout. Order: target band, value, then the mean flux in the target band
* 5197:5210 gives 0.084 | 68.1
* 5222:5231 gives -0.018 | 76.2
